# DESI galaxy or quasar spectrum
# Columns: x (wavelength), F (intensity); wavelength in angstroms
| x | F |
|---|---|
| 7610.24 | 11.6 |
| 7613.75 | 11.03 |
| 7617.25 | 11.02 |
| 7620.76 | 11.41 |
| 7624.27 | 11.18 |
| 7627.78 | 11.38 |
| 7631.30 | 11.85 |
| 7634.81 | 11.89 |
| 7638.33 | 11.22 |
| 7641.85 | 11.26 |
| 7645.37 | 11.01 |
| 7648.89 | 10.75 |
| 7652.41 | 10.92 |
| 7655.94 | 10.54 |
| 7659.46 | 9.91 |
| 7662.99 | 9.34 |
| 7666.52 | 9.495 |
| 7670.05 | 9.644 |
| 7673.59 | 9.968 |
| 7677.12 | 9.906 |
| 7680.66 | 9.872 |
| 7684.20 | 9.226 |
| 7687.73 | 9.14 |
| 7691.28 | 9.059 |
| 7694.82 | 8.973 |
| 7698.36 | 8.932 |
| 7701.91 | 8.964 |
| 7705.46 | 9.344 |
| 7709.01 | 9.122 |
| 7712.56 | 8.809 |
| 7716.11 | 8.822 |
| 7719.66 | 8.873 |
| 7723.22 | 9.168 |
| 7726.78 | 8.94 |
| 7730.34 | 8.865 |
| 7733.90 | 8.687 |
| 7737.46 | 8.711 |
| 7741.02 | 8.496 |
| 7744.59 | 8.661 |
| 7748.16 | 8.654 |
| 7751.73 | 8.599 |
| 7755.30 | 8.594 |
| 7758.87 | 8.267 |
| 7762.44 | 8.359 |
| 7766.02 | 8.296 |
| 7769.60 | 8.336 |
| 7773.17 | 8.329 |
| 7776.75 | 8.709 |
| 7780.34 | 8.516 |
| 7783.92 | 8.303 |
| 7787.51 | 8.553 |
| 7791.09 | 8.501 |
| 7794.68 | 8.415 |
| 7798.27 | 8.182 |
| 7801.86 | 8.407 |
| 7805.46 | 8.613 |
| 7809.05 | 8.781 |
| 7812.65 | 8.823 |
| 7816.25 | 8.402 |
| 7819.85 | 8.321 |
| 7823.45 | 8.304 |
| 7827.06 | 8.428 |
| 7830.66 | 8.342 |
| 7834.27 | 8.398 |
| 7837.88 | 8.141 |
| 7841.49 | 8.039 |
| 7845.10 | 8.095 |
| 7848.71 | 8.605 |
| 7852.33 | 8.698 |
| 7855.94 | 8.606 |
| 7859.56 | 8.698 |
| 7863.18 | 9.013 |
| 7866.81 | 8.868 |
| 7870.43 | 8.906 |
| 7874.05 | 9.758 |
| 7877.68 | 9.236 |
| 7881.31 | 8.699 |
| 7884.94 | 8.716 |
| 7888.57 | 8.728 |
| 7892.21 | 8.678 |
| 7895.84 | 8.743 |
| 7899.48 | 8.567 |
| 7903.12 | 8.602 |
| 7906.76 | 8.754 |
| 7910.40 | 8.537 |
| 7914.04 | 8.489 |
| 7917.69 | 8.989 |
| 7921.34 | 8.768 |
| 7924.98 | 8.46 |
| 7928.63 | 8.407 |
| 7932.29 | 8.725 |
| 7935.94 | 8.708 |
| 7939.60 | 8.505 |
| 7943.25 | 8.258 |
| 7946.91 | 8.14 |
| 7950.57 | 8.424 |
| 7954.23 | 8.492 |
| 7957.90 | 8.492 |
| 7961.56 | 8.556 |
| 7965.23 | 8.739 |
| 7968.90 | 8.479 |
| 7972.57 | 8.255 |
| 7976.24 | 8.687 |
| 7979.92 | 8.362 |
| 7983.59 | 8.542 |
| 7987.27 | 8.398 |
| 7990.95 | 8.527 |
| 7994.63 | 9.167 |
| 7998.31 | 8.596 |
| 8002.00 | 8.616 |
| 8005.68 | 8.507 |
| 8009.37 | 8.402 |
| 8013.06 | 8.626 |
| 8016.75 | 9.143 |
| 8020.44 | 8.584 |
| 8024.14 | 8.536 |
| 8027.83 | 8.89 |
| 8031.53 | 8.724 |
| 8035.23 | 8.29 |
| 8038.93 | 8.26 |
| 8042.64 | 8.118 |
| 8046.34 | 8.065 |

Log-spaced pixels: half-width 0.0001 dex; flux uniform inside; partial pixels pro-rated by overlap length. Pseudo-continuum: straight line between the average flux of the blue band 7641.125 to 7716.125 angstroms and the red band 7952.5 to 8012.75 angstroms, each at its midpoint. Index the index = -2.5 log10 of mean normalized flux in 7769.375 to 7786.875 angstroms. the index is 0.10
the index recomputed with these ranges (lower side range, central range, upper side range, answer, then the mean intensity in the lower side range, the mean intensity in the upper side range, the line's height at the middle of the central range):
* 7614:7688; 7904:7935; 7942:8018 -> 0.03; 10.6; 8.54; 8.91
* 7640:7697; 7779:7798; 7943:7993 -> 0.11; 9.93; 8.46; 9.34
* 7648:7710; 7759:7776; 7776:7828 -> 0.06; 9.61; 8.48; 8.79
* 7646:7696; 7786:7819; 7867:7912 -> 0.09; 9.8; 8.83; 9.22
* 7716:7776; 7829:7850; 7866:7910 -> 0.06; 8.62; 8.84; 8.77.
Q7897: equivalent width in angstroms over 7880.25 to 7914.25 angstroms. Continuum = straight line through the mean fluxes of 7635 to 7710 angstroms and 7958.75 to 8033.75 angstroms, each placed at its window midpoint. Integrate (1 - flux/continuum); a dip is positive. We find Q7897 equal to 1.30 angstroms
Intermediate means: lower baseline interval 9.89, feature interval 8.66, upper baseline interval 8.61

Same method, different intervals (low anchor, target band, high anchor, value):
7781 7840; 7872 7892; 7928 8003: -1.2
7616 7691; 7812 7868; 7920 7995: 4.8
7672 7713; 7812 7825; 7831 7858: 0.1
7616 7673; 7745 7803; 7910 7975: 8.0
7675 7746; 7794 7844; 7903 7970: 2.3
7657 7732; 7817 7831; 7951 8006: 0.9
